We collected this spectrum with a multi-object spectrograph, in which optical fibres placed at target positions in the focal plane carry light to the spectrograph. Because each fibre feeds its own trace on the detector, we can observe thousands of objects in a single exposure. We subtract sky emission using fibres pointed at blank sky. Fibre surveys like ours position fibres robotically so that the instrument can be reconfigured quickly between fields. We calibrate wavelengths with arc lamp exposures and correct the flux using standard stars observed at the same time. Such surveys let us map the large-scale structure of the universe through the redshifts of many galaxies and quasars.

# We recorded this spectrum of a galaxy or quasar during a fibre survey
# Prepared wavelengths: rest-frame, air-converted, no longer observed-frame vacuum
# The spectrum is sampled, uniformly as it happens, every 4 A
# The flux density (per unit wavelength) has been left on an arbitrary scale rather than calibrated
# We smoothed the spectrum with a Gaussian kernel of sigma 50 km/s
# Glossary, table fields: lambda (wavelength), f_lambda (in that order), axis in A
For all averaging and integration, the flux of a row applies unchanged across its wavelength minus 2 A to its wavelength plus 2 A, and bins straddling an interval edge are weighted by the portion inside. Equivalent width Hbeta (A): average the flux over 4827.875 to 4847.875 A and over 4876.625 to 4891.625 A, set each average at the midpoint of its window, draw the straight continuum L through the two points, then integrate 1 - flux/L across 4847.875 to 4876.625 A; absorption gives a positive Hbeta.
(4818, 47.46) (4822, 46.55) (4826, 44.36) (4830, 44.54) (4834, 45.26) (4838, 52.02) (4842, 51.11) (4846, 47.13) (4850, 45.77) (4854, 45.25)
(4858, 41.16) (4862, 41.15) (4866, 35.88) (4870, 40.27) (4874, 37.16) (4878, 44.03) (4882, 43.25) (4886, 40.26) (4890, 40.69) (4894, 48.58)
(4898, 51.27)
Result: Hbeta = 2.5 A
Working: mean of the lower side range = 48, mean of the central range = 41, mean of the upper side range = 42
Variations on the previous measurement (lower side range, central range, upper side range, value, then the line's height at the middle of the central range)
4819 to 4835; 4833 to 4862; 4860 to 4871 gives -3.1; 41.9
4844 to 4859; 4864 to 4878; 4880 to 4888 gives 1.4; 43.1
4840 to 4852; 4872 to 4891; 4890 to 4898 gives 2.5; 47.5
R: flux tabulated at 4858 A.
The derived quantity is 41.16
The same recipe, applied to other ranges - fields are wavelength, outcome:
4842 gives 51.11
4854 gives 45.25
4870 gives 40.27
